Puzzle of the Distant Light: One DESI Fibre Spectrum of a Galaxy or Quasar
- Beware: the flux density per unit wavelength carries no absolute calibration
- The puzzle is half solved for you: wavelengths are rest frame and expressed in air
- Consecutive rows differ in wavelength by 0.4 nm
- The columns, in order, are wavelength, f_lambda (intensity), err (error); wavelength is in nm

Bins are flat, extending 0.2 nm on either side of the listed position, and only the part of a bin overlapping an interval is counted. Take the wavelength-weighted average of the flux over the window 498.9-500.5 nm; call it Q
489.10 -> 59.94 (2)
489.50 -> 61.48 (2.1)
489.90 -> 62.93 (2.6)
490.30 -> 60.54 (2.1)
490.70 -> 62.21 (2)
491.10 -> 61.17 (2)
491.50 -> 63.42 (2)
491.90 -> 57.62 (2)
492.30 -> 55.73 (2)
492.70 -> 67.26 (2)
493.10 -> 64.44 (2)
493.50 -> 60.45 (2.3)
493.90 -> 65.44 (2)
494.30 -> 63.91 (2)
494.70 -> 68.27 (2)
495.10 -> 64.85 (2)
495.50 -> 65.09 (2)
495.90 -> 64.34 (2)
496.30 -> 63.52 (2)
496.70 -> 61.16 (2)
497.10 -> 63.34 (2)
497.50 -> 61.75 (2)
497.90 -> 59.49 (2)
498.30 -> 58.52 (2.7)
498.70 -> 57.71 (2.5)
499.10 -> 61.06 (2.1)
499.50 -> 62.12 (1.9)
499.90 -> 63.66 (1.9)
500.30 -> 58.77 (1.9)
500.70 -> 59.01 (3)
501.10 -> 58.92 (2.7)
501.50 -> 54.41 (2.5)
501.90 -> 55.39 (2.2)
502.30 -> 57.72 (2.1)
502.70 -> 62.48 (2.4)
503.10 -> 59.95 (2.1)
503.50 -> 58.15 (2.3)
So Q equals 61.4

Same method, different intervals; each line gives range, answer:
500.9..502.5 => 56.6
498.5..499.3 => 59.4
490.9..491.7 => 62.3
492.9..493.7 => 62.4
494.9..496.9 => 63.8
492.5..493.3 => 65.8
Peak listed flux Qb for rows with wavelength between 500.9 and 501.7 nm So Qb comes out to 58.92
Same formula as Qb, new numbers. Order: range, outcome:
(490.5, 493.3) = 67.26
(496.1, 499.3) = 63.52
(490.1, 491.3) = 62.21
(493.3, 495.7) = 68.27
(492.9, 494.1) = 65.44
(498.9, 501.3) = 63.66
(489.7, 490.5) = 62.93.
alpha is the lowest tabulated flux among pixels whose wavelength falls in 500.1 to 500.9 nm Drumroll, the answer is 58.77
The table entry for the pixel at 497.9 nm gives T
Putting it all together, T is 59.49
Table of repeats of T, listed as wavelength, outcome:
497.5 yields 61.75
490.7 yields 62.21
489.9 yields 62.93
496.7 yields 61.16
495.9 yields 64.34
